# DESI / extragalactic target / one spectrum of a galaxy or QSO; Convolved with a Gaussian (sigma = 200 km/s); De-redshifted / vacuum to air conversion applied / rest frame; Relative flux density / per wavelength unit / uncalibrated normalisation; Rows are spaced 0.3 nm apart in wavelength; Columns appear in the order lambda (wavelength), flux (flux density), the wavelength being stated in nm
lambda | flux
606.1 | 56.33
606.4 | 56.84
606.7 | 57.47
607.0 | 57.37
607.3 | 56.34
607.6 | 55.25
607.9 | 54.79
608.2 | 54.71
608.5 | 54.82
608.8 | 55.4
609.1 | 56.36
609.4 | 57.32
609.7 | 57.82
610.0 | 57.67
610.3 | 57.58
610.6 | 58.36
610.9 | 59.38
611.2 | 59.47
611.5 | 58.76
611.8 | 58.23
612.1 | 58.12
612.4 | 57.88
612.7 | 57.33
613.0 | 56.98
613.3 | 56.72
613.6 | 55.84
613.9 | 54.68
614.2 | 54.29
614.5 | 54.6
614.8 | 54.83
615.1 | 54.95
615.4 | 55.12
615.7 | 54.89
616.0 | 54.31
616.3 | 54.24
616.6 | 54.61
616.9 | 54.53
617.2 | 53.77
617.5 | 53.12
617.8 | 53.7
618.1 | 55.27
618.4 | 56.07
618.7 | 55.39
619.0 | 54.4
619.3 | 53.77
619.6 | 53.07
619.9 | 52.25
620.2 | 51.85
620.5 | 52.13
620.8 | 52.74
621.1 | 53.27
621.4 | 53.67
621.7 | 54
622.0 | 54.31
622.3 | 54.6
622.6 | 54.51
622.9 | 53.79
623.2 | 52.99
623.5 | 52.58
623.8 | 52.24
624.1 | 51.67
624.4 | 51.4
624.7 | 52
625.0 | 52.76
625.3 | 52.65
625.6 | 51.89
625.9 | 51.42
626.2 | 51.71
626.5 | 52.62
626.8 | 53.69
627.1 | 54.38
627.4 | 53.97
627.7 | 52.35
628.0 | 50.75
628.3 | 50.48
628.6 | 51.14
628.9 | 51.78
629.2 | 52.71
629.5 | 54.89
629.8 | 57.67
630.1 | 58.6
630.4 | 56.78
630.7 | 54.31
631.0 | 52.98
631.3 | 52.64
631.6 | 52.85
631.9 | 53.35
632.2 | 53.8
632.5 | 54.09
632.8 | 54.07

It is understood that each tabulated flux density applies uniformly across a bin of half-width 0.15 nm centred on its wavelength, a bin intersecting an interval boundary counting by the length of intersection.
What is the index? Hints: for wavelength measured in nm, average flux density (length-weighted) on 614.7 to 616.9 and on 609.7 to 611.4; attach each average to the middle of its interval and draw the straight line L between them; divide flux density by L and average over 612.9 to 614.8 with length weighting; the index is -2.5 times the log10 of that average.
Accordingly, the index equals 0.01 mag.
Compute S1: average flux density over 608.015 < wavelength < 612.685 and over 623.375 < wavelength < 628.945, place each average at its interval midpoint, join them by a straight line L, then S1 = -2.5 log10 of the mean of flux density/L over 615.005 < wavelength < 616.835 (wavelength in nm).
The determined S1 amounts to 0.02 mag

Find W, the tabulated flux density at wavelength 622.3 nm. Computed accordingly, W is 54.6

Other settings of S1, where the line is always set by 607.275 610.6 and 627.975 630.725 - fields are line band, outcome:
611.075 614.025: -0.03 mag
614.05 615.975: 0.02 mag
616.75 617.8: 0.03 mag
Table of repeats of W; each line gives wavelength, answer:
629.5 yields 54.89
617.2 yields 53.77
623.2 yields 52.99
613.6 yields 55.84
